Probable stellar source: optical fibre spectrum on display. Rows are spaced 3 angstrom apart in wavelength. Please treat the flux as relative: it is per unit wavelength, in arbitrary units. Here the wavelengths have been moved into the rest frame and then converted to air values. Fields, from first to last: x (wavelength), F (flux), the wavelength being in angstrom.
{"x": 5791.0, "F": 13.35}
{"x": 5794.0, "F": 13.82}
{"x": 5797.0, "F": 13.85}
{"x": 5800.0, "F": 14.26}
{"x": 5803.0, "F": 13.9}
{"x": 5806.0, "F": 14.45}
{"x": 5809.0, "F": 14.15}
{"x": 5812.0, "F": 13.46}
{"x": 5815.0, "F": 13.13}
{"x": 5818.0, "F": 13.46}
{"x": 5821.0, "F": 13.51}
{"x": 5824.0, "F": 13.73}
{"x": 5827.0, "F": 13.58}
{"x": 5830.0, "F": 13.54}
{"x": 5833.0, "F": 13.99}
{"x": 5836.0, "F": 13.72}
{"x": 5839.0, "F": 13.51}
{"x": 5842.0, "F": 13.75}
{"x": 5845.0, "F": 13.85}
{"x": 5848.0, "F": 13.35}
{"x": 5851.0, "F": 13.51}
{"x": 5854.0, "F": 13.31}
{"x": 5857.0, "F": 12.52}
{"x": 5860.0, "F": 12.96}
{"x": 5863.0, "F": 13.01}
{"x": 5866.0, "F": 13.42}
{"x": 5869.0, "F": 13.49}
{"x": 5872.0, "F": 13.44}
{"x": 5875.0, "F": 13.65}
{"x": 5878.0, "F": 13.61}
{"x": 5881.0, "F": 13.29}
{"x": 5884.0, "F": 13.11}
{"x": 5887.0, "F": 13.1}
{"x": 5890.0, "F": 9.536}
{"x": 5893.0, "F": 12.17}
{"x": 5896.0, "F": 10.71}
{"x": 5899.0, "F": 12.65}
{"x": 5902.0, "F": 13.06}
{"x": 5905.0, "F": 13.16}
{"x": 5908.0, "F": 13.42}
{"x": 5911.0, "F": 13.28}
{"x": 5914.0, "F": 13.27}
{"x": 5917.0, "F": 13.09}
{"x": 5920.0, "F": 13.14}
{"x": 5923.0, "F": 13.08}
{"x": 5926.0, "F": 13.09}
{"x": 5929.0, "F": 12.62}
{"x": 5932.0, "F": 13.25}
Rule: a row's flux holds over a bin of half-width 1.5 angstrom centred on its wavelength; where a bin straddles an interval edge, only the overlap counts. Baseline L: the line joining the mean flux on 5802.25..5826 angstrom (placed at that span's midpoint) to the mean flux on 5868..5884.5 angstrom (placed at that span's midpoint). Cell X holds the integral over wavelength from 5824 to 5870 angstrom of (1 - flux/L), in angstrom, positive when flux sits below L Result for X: 0.4 angstrom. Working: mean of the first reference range 13.7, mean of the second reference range 13.4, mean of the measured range 13.4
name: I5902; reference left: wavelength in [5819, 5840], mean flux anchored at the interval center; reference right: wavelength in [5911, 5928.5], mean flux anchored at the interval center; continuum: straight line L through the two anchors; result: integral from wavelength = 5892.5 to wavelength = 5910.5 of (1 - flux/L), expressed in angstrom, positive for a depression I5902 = 0.86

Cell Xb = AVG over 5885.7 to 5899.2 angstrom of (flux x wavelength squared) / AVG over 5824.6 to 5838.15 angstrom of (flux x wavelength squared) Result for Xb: 0.9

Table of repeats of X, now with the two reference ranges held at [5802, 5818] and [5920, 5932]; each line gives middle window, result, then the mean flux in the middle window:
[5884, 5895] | 1.2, 11.8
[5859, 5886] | 0.0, 13.3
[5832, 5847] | -0.2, 13.7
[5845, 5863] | 0.4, 13.2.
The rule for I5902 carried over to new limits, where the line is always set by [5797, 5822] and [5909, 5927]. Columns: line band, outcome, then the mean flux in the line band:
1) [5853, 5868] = 0.5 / 13.1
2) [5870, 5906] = 1.9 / 12.6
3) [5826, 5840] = 0.0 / 13.7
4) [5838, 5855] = 0.0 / 13.6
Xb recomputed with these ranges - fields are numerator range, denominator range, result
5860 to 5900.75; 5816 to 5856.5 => 0.95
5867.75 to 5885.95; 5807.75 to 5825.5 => 1.01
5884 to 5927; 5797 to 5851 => 0.95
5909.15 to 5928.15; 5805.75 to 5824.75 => 1.00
